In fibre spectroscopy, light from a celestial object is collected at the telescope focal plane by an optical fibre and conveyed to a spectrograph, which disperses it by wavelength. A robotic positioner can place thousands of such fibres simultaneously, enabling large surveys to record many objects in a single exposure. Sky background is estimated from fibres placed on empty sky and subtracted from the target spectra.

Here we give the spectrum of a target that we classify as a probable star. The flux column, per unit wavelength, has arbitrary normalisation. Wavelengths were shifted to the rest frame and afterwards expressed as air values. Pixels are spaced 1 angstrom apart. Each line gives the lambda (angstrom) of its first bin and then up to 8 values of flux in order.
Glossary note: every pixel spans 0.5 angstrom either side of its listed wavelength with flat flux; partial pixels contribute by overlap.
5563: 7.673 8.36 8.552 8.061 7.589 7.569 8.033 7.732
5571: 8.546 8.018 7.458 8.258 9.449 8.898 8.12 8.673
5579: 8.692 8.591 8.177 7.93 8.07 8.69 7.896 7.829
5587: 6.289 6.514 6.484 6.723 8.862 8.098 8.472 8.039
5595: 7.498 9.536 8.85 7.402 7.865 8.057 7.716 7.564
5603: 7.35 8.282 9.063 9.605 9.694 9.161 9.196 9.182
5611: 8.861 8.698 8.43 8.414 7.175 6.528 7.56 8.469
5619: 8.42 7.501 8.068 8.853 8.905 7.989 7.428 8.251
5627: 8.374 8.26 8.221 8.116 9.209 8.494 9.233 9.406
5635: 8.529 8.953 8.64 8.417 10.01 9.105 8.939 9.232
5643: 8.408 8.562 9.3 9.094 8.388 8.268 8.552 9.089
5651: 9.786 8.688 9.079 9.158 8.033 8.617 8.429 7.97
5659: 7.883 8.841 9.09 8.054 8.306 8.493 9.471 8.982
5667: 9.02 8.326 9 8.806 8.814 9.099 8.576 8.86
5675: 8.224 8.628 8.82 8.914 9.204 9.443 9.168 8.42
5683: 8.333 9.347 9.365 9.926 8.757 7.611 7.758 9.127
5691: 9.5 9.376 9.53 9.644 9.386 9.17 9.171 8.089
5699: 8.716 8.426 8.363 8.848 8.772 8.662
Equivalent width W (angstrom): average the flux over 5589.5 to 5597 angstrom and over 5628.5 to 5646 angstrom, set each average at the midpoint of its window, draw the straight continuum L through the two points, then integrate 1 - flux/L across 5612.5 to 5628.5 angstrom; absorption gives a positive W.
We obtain 1.1 angstrom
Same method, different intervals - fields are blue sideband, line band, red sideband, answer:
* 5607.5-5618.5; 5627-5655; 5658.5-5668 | -1.04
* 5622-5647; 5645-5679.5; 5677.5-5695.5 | 0.61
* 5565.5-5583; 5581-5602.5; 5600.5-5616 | 1.35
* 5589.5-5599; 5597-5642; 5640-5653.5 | 0.24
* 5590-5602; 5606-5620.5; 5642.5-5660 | -0.22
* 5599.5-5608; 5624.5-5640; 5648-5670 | -0.12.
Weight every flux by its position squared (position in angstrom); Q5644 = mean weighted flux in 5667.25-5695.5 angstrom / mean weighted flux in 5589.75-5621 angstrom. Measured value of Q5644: 1.11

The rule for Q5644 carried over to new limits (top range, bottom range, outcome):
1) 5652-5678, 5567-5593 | 1.12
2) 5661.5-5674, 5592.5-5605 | 1.11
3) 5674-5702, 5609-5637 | 1.09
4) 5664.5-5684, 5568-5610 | 1.12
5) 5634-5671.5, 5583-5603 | 1.15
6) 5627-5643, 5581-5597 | 1.14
